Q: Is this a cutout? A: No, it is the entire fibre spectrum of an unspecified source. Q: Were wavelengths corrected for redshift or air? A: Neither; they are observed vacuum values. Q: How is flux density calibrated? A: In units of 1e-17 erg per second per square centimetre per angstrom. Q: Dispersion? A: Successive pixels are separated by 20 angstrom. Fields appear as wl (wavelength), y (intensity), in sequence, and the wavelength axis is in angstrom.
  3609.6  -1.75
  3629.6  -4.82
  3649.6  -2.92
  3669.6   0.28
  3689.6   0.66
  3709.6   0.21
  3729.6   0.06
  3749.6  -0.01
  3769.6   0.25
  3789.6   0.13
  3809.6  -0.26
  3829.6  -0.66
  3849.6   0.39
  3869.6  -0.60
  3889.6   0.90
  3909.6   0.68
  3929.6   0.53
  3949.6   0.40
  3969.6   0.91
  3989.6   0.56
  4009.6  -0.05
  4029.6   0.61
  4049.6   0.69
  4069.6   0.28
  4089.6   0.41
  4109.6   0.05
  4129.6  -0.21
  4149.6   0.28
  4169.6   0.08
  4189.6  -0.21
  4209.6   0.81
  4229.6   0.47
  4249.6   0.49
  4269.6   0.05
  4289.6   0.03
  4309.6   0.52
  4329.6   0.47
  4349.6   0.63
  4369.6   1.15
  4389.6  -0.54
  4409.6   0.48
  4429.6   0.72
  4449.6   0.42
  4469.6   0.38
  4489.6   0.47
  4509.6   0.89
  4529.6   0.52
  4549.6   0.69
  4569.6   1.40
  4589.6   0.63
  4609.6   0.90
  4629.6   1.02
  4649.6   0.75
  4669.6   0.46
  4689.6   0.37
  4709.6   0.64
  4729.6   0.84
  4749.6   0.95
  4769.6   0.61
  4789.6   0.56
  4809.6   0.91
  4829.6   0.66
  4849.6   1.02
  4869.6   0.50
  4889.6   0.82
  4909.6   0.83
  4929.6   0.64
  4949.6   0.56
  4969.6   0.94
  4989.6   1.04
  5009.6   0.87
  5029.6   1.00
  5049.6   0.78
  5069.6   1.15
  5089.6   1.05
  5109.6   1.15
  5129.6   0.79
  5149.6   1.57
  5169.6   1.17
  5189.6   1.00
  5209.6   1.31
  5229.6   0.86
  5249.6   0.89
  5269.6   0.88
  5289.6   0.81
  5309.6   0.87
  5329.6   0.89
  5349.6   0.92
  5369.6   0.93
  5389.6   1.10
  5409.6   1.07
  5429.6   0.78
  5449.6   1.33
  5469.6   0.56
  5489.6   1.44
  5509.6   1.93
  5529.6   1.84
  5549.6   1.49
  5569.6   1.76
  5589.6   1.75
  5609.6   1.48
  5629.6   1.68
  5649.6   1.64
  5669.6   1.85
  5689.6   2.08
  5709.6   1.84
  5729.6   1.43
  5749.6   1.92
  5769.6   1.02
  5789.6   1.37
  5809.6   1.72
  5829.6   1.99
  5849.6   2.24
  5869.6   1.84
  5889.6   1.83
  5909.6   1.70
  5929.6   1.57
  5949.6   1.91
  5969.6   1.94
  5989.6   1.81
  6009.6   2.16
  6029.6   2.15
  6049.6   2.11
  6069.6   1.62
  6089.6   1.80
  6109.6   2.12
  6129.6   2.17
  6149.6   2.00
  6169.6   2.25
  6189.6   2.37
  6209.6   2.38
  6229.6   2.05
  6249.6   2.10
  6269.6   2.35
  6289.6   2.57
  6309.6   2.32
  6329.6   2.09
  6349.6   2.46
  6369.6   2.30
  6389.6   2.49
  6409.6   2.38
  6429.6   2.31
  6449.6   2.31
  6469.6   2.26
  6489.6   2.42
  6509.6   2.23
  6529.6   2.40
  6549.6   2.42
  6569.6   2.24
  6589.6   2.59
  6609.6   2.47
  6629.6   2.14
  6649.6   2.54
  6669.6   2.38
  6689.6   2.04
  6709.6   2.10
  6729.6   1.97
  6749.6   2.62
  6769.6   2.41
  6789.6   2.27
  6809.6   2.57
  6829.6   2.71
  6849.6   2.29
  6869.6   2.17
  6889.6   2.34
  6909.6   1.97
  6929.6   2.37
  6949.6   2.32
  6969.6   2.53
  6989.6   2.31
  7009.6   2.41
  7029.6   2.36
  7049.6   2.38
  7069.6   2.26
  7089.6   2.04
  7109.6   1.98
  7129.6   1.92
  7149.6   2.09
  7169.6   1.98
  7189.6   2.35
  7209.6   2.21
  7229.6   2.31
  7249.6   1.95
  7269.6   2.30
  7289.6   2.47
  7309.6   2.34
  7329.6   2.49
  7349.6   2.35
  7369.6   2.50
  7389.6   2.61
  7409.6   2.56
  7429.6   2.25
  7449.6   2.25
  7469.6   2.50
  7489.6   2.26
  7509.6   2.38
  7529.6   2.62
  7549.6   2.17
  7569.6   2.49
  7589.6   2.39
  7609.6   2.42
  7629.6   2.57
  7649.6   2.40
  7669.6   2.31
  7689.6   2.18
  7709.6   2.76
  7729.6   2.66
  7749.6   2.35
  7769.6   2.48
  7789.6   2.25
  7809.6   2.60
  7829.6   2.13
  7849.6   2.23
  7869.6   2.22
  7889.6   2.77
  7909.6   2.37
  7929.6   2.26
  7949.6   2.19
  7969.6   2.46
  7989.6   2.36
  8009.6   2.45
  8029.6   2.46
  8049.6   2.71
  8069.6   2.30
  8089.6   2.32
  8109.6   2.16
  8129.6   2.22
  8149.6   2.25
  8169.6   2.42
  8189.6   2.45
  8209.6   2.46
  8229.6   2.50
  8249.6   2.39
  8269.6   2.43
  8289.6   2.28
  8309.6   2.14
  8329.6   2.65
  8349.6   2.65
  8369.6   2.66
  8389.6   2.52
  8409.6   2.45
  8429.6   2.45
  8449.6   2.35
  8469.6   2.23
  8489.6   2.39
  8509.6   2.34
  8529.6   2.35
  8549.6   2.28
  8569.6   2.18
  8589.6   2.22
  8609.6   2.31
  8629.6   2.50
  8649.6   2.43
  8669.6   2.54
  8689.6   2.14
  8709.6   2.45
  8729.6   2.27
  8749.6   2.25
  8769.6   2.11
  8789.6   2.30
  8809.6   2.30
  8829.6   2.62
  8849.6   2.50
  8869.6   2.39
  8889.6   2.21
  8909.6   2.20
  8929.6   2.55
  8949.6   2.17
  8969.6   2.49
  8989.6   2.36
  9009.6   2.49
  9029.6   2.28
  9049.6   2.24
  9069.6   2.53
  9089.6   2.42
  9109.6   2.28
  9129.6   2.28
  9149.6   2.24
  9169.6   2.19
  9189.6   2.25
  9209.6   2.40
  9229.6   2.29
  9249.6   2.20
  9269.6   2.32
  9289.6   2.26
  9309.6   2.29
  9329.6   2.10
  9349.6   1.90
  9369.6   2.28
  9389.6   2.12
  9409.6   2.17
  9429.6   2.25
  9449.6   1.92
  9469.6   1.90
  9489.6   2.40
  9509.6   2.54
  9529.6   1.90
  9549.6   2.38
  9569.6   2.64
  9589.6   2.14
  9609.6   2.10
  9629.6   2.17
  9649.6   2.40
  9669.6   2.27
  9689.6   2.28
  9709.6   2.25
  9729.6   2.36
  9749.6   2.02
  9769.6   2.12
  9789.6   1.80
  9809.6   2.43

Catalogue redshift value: 0.377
